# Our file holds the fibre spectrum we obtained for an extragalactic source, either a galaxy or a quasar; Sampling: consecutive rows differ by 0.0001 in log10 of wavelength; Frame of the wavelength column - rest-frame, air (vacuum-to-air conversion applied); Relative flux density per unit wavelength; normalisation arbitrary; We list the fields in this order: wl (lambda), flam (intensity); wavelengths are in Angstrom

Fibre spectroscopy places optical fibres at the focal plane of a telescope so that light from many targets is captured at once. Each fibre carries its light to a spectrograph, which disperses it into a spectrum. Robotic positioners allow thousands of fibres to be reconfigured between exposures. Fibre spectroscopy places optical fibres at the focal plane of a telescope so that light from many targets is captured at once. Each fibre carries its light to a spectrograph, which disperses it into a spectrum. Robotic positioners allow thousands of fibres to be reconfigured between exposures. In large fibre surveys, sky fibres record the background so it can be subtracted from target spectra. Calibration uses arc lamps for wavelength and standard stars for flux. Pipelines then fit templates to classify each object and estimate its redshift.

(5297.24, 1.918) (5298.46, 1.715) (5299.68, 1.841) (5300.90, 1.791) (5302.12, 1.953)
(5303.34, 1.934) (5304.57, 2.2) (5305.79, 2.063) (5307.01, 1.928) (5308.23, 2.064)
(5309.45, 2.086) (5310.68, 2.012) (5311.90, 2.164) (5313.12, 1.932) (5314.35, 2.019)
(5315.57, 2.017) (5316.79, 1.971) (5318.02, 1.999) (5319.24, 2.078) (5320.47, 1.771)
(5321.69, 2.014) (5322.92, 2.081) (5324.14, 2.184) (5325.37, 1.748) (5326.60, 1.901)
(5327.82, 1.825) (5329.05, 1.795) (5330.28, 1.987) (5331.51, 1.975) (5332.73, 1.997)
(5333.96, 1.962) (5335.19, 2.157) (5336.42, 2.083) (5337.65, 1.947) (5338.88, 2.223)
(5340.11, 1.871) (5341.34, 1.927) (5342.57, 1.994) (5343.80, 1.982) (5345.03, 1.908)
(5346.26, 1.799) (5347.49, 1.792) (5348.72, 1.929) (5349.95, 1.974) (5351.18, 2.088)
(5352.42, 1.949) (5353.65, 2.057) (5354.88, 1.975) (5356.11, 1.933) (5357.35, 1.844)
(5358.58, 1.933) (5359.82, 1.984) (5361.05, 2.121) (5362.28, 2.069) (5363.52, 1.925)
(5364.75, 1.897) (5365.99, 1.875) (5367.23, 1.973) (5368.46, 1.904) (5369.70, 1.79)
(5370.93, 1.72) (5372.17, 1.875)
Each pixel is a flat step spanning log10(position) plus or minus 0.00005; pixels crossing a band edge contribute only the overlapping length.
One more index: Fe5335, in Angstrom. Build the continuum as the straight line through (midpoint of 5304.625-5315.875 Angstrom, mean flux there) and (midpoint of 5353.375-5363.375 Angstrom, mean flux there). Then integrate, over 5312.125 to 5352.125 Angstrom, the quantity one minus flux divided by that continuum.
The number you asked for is 0.9 Angstrom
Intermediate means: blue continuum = 2.04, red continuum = 1.98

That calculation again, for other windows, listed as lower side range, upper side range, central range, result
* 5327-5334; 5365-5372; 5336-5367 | -1.3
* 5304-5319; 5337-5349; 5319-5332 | 0.4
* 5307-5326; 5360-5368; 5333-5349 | 0.2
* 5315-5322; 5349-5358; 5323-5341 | 0.0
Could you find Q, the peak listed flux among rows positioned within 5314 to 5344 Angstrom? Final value 2.223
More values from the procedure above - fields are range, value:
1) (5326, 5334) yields 1.997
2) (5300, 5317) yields 2.2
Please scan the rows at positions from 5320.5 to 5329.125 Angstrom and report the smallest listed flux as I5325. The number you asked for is 1.748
